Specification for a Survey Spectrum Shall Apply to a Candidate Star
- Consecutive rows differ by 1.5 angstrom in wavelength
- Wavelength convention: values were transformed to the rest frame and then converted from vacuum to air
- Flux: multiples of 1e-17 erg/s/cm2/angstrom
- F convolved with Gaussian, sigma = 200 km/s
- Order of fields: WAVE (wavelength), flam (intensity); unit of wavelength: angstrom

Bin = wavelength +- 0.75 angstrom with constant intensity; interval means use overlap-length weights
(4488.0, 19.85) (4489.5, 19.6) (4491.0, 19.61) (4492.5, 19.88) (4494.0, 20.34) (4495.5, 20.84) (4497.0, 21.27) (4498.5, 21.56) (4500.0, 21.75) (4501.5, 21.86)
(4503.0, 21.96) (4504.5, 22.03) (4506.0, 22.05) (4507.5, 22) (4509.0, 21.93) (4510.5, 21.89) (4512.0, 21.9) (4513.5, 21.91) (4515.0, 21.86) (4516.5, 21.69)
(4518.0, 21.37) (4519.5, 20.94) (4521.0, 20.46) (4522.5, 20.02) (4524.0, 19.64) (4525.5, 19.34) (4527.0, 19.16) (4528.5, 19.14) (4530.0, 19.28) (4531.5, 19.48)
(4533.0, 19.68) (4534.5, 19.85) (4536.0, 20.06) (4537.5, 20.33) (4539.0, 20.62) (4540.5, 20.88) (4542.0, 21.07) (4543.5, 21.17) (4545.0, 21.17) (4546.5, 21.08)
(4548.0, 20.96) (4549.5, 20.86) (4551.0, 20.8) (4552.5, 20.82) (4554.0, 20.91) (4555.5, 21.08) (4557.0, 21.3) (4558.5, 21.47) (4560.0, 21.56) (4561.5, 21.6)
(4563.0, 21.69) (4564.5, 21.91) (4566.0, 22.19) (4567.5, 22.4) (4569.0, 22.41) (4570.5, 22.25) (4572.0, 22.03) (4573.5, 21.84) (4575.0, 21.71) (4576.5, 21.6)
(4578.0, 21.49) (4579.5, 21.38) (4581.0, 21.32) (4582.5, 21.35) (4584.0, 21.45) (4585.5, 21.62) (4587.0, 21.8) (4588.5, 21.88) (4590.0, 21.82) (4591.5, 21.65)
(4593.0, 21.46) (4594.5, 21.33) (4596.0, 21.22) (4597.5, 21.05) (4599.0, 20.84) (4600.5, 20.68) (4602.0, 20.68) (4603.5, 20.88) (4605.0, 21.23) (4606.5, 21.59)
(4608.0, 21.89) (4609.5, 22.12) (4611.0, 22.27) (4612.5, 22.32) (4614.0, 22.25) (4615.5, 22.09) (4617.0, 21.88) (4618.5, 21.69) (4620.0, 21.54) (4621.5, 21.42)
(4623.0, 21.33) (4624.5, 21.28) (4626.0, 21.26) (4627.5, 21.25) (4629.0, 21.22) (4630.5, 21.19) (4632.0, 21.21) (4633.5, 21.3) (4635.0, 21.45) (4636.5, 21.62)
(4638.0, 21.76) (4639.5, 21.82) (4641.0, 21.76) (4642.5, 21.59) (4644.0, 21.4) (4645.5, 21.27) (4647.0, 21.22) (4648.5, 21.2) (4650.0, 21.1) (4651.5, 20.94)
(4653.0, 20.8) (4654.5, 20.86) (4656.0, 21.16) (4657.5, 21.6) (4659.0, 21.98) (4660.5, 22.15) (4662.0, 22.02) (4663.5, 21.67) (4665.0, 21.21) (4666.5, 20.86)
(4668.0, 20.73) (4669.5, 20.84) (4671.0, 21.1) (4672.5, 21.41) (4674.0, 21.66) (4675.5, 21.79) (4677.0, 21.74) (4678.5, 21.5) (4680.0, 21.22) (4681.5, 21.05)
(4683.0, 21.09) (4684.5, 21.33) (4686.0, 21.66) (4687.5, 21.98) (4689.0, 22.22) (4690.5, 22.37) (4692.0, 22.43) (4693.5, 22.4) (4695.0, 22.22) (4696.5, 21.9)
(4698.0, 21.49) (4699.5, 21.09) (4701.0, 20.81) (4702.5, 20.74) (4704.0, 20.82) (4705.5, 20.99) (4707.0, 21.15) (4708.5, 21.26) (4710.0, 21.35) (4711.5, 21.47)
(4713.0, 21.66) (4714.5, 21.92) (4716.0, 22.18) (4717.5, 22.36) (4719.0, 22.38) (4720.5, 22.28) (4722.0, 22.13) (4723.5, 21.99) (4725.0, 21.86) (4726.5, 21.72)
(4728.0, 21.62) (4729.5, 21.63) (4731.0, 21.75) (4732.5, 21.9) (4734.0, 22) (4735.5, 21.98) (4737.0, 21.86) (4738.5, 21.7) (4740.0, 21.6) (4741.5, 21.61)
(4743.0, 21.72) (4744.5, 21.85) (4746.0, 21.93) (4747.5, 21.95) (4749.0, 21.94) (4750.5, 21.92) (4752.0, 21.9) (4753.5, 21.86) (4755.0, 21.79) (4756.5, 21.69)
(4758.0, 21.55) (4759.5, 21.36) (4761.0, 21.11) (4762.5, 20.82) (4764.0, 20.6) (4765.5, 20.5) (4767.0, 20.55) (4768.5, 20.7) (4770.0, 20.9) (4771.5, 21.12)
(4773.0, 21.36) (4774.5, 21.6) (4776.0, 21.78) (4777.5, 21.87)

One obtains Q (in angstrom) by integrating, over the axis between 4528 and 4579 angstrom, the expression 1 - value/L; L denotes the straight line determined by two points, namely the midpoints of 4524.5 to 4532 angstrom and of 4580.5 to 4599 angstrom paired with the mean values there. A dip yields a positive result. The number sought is -2.3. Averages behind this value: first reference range 19.3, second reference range 21.5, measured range 21.1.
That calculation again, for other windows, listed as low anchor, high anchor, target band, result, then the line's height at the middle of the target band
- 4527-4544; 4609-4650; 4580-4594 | -0.5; 20.9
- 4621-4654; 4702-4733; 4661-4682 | 0.1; 21.5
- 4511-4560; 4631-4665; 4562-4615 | -1.6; 21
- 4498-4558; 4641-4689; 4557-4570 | -0.5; 21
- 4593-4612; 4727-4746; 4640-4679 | 0.3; 21.5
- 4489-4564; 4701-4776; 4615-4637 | -0.2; 21.2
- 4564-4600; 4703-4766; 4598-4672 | 0.8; 21.7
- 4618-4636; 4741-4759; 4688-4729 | -0.2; 21.6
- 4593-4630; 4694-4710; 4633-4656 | 0.1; 21.4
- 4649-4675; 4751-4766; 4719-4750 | -0.8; 21.3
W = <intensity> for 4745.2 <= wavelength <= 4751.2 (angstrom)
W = 21.9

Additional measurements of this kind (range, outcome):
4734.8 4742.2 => 21.7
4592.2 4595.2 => 21.4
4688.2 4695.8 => 22.3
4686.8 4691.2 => 22.2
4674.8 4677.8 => 21.8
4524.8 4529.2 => 19.2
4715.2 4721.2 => 22.3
